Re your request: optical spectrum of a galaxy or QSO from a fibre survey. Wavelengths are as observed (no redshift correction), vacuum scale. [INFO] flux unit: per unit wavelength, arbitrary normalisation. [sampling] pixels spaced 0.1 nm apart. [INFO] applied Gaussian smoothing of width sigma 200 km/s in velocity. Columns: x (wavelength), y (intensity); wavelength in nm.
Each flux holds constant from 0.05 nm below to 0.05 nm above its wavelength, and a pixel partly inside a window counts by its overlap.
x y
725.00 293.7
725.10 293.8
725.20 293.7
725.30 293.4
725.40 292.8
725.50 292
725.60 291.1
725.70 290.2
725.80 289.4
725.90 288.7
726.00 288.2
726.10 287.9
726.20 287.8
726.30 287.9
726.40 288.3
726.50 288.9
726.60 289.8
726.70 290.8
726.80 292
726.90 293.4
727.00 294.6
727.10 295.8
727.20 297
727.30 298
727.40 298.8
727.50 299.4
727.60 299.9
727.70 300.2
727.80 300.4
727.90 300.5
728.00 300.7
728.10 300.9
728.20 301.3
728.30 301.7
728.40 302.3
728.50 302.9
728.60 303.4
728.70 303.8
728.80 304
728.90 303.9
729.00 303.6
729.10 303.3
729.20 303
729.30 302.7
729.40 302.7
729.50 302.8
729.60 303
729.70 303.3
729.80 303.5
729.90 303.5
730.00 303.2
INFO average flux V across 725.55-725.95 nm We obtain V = 290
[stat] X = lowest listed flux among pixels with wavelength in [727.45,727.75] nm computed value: 299.4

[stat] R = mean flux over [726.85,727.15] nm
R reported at 295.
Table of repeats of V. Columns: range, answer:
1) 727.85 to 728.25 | 301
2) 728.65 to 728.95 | 304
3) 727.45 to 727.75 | 300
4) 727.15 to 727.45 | 298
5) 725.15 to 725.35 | 294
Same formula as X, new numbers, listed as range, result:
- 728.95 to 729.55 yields 302.7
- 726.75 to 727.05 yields 292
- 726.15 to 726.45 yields 287.8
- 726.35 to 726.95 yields 288.3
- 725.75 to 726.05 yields 288.2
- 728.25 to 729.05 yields 301.7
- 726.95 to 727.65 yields 294.6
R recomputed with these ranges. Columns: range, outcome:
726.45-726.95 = 291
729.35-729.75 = 303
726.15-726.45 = 288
